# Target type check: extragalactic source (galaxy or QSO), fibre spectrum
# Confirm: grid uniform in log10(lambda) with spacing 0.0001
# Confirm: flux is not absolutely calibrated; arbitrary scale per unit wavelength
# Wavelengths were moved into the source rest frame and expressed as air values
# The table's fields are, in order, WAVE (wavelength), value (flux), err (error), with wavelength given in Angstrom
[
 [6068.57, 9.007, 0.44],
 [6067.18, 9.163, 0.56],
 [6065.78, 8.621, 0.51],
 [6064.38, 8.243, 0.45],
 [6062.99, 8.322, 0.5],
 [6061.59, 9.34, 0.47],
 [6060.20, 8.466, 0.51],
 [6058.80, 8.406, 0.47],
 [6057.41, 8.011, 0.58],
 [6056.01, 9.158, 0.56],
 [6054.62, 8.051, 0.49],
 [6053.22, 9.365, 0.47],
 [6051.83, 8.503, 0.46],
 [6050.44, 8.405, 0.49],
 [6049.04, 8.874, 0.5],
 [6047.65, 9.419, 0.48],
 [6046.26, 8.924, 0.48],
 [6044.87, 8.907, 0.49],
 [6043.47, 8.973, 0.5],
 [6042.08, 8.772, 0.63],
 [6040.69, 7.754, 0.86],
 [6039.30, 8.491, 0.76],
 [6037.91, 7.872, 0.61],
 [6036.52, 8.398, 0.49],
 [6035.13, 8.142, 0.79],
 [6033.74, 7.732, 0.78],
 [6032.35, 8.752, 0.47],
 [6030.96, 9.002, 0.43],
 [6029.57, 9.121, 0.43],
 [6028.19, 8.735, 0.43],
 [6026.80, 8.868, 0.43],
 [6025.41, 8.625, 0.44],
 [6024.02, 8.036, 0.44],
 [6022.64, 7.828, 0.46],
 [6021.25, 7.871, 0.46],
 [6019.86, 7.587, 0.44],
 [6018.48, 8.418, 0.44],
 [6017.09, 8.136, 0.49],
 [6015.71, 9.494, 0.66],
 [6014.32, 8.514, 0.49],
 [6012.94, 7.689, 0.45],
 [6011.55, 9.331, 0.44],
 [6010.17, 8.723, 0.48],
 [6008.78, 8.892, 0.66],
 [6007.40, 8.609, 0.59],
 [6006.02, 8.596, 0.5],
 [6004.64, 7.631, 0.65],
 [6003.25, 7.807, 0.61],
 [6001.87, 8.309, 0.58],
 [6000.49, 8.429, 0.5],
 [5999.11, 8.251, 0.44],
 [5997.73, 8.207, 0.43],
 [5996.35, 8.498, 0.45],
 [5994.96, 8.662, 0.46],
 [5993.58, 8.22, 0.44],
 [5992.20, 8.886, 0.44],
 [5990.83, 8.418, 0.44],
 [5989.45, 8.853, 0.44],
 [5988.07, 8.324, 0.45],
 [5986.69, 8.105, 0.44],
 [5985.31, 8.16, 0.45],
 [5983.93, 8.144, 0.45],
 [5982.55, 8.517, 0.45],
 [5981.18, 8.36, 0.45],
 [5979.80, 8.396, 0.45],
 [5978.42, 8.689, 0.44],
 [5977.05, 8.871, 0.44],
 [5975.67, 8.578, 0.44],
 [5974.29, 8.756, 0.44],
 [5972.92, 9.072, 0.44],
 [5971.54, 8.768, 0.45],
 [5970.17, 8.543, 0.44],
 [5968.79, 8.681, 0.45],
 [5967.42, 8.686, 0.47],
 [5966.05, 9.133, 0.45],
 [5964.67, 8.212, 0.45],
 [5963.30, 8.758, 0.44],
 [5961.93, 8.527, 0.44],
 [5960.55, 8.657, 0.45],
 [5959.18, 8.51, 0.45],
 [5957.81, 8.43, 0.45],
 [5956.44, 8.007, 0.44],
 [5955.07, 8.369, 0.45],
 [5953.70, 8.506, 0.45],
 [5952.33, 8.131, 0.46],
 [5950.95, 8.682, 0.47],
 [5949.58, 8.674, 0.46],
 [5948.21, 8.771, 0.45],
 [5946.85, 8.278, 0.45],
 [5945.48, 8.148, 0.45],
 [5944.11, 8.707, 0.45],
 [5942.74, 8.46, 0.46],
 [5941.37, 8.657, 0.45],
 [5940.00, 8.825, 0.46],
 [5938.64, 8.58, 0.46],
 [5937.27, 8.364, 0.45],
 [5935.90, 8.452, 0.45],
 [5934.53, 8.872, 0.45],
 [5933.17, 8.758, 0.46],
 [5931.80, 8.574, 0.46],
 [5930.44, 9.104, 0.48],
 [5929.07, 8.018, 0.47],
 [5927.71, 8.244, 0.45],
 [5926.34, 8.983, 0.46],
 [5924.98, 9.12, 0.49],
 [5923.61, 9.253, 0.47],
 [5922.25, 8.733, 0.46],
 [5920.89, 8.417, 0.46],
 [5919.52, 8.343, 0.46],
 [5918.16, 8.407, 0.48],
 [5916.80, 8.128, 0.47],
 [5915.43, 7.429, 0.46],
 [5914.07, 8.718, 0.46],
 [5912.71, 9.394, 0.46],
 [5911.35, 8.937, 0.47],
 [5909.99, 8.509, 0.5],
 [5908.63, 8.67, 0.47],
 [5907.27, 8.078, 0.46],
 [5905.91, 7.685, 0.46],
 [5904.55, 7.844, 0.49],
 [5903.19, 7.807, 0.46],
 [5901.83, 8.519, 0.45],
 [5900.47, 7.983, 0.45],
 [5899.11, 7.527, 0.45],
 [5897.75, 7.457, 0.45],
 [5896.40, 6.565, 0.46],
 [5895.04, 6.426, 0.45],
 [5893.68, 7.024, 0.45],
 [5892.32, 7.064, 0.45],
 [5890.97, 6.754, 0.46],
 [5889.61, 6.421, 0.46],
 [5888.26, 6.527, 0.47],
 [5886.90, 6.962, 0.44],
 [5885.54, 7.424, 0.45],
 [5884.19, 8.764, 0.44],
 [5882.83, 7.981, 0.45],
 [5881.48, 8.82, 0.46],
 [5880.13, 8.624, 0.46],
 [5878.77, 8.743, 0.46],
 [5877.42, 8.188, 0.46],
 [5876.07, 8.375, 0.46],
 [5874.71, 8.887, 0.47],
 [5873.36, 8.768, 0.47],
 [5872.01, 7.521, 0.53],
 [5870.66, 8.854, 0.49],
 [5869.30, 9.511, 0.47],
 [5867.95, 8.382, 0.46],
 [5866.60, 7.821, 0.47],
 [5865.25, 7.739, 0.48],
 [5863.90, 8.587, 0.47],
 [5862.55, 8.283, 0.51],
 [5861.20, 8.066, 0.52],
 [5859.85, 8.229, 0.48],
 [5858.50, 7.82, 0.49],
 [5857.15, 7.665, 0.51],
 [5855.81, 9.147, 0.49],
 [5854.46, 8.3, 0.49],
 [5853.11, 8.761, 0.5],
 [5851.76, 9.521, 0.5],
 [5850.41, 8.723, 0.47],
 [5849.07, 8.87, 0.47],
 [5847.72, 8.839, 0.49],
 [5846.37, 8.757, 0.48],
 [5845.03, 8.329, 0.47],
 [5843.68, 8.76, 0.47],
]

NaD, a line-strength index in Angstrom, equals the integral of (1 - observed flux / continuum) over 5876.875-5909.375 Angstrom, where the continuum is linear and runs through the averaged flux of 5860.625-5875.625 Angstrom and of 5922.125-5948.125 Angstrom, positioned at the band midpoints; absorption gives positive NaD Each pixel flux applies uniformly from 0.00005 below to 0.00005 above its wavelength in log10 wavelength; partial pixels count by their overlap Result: 3.2 Angstrom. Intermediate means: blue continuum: 8.4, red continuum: 8.64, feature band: 7.66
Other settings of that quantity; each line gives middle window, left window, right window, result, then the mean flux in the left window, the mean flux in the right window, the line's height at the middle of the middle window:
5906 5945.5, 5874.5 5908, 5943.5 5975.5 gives -2.18 Angstrom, 7.68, 8.57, 8.13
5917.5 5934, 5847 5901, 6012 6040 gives -1.03 Angstrom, 8.05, 8.37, 8.16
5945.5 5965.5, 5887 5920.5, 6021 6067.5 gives -1.02 Angstrom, 7.75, 8.56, 8.05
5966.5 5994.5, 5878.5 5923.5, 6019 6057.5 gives -1.01 Angstrom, 7.91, 8.51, 8.26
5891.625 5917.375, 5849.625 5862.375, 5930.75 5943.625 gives 2.06 Angstrom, 8.47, 8.63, 8.57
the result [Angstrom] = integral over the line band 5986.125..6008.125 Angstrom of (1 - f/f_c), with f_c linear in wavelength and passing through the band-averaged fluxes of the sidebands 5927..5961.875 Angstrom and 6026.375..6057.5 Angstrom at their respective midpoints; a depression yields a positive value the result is 0.5 Angstrom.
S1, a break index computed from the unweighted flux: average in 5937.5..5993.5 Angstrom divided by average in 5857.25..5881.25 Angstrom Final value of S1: 1.0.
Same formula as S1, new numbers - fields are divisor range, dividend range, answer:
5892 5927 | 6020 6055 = 1.05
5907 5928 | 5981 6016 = 0.98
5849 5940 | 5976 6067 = 1.03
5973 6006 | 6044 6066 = 1.03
